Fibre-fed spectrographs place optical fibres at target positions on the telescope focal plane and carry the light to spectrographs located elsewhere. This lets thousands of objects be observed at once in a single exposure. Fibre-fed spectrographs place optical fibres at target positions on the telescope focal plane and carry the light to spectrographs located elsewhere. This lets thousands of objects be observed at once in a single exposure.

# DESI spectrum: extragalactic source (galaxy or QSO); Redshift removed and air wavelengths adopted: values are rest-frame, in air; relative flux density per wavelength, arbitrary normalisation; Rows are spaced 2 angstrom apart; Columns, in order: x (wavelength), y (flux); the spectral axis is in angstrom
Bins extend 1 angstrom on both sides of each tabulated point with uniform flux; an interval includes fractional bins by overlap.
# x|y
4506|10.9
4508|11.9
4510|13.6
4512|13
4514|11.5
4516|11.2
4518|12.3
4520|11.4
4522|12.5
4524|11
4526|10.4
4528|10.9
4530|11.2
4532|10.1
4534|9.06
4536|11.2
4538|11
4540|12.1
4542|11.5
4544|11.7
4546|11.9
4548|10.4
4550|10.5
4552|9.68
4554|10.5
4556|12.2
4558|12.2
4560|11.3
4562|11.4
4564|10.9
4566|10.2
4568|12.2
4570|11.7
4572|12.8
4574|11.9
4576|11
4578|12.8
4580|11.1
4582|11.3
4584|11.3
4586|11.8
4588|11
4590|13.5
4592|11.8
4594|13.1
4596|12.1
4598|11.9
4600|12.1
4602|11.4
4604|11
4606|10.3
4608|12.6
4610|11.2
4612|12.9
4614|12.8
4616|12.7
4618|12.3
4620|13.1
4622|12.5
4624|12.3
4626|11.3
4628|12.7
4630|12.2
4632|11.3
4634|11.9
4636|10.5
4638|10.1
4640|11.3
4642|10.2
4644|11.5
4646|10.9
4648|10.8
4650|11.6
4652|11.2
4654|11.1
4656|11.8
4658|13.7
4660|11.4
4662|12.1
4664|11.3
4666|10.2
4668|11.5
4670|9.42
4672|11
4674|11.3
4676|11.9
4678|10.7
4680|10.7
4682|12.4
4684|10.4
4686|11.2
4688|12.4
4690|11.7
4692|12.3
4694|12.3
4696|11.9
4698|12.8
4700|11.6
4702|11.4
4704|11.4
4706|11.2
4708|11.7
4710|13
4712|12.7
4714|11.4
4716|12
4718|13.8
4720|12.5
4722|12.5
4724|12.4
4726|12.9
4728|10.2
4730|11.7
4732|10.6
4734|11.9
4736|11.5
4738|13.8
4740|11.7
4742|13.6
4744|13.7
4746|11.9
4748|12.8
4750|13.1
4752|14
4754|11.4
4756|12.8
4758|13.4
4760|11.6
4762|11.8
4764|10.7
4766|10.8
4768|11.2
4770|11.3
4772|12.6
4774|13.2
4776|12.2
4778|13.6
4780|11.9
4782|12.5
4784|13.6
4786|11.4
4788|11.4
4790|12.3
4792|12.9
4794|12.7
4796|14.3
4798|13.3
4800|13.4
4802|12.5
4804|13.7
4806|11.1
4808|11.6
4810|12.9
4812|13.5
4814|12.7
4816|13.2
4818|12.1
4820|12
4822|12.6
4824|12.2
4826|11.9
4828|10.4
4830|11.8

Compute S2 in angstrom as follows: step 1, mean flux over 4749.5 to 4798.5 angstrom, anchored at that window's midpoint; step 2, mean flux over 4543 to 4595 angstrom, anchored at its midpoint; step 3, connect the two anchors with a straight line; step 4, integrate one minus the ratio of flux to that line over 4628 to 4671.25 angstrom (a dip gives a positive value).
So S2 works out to 2.2 angstrom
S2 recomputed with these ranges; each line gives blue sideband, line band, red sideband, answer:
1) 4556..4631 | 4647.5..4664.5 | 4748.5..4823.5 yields 0.6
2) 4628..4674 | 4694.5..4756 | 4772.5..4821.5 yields -1.4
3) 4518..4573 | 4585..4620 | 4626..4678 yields -2.5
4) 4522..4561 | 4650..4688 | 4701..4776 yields 1.4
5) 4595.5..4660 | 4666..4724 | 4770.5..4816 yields 1.8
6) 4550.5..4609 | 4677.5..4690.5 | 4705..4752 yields 0.8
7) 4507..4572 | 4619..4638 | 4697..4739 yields -0.3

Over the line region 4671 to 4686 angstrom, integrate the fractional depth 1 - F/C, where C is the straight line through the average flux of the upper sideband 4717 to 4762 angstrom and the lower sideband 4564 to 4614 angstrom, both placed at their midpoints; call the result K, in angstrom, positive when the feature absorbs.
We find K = 1.2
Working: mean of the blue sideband 11.8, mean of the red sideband 12.4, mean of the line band 11.2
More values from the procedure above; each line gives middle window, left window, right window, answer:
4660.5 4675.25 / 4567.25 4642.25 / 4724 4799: 1.28 angstrom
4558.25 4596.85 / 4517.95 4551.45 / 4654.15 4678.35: -2.02 angstrom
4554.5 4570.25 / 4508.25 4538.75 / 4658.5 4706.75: -0.11 angstrom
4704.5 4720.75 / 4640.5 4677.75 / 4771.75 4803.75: -0.50 angstrom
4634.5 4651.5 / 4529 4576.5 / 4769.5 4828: 1.15 angstrom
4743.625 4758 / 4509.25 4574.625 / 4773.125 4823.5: -0.46 angstrom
